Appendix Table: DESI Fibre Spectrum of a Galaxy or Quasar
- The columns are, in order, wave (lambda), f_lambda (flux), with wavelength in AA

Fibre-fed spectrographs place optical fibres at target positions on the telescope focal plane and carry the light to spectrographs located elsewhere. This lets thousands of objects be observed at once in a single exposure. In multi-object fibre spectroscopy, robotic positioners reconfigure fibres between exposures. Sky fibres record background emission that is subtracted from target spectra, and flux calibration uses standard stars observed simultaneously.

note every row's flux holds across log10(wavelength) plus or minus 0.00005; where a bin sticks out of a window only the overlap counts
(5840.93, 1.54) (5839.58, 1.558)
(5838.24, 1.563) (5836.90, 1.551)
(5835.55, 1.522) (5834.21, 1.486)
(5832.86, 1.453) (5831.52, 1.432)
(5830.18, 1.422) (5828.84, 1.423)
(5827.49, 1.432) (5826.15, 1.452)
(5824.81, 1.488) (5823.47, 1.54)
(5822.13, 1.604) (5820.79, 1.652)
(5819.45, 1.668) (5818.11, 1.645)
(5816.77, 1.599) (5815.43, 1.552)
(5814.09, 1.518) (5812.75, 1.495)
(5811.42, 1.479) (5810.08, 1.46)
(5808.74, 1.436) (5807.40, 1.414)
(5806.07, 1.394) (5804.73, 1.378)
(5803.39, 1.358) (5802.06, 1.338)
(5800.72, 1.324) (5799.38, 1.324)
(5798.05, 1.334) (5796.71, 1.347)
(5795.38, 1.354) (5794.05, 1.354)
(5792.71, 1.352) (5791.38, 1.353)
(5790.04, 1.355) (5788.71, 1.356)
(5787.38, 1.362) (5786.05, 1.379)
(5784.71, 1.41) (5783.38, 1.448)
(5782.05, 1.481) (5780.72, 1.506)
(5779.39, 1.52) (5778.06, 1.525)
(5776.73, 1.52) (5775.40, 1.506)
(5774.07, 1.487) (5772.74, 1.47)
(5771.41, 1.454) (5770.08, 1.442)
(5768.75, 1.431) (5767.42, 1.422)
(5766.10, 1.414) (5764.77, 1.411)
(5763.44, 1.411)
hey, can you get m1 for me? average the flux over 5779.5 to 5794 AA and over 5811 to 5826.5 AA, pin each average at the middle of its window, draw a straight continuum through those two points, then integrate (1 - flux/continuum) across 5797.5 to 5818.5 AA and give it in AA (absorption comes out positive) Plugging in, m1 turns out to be 1.0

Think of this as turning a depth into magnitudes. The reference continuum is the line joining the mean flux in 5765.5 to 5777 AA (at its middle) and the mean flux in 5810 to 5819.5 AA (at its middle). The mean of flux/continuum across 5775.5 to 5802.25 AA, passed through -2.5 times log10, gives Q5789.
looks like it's 0.07 mag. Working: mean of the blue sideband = 1.46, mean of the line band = 1.4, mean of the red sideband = 1.55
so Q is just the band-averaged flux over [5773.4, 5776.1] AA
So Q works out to 1.5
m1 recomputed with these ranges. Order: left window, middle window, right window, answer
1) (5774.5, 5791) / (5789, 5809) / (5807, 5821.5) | 1.81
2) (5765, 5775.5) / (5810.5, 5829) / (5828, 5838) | -0.93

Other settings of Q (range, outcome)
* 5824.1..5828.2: 1.46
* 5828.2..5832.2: 1.43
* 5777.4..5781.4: 1.52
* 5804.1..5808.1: 1.4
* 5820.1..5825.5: 1.57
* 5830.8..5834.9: 1.46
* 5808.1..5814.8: 1.48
